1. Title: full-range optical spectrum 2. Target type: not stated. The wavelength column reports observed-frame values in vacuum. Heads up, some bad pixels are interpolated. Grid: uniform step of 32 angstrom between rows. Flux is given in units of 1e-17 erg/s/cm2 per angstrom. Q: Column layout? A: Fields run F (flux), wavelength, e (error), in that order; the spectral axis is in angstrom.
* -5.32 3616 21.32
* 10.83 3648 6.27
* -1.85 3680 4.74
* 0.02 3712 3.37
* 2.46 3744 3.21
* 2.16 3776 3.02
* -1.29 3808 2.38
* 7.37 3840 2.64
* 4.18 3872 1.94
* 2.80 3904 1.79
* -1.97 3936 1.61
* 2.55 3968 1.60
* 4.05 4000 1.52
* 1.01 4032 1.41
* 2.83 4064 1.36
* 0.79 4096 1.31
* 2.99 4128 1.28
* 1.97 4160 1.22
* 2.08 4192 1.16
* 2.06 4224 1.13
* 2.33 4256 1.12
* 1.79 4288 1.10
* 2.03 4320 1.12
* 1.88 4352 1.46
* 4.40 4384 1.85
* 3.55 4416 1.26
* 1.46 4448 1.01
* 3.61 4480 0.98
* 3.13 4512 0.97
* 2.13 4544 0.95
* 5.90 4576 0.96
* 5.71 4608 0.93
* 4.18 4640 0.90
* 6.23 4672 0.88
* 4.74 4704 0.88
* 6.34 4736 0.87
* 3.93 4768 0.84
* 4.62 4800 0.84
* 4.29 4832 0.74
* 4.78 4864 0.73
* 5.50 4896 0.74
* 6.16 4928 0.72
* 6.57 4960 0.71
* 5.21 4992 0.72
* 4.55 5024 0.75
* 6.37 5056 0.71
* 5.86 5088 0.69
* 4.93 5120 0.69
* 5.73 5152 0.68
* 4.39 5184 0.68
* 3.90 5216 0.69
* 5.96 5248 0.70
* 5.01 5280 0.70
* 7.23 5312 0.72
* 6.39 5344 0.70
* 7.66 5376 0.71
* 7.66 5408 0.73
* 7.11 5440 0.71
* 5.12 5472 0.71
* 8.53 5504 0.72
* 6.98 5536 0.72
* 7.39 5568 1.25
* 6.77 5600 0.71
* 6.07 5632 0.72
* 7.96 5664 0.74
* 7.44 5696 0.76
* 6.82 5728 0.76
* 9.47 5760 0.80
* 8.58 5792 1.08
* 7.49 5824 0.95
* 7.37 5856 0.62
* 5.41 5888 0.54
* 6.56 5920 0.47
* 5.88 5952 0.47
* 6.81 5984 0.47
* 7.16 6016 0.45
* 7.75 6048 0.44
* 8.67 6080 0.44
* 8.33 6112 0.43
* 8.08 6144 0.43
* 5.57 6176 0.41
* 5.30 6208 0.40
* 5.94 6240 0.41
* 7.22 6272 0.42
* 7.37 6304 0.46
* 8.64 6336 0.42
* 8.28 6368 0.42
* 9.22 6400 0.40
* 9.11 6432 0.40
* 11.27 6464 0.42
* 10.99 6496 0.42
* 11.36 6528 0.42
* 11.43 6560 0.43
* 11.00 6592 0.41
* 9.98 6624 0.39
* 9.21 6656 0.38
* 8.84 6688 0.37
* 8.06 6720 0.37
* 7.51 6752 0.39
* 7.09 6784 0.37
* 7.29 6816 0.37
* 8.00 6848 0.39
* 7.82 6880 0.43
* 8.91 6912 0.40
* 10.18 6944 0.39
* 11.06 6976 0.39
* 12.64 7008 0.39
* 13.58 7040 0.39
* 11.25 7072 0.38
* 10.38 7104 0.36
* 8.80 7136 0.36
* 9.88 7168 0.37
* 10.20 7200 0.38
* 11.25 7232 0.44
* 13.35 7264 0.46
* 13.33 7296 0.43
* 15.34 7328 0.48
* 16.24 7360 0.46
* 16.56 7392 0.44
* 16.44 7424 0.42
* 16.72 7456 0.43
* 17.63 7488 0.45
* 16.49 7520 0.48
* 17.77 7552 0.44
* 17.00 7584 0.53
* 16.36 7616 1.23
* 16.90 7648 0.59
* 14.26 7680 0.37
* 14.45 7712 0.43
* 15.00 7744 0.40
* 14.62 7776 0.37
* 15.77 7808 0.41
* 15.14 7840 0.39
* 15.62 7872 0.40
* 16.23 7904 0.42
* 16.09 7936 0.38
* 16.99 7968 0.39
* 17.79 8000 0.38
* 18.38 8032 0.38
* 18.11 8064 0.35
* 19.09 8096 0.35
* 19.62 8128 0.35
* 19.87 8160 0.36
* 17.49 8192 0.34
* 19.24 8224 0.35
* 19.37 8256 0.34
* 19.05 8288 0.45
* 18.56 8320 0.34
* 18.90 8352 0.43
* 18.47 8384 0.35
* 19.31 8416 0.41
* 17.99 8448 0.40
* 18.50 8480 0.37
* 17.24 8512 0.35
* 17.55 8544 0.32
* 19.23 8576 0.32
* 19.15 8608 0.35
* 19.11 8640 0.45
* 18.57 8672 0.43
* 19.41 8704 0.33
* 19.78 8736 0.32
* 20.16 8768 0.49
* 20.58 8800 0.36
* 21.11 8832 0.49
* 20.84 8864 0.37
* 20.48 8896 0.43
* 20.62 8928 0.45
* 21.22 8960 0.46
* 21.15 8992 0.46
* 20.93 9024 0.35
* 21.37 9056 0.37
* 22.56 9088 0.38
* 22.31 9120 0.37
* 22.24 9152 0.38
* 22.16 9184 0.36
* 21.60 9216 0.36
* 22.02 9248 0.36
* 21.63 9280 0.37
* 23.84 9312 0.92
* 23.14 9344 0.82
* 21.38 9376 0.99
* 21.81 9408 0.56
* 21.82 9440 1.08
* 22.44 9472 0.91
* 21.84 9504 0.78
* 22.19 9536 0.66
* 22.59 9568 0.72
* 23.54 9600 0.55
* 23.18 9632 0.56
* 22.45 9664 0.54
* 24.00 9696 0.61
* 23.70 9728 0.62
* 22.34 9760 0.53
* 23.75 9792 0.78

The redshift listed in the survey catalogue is 0.000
